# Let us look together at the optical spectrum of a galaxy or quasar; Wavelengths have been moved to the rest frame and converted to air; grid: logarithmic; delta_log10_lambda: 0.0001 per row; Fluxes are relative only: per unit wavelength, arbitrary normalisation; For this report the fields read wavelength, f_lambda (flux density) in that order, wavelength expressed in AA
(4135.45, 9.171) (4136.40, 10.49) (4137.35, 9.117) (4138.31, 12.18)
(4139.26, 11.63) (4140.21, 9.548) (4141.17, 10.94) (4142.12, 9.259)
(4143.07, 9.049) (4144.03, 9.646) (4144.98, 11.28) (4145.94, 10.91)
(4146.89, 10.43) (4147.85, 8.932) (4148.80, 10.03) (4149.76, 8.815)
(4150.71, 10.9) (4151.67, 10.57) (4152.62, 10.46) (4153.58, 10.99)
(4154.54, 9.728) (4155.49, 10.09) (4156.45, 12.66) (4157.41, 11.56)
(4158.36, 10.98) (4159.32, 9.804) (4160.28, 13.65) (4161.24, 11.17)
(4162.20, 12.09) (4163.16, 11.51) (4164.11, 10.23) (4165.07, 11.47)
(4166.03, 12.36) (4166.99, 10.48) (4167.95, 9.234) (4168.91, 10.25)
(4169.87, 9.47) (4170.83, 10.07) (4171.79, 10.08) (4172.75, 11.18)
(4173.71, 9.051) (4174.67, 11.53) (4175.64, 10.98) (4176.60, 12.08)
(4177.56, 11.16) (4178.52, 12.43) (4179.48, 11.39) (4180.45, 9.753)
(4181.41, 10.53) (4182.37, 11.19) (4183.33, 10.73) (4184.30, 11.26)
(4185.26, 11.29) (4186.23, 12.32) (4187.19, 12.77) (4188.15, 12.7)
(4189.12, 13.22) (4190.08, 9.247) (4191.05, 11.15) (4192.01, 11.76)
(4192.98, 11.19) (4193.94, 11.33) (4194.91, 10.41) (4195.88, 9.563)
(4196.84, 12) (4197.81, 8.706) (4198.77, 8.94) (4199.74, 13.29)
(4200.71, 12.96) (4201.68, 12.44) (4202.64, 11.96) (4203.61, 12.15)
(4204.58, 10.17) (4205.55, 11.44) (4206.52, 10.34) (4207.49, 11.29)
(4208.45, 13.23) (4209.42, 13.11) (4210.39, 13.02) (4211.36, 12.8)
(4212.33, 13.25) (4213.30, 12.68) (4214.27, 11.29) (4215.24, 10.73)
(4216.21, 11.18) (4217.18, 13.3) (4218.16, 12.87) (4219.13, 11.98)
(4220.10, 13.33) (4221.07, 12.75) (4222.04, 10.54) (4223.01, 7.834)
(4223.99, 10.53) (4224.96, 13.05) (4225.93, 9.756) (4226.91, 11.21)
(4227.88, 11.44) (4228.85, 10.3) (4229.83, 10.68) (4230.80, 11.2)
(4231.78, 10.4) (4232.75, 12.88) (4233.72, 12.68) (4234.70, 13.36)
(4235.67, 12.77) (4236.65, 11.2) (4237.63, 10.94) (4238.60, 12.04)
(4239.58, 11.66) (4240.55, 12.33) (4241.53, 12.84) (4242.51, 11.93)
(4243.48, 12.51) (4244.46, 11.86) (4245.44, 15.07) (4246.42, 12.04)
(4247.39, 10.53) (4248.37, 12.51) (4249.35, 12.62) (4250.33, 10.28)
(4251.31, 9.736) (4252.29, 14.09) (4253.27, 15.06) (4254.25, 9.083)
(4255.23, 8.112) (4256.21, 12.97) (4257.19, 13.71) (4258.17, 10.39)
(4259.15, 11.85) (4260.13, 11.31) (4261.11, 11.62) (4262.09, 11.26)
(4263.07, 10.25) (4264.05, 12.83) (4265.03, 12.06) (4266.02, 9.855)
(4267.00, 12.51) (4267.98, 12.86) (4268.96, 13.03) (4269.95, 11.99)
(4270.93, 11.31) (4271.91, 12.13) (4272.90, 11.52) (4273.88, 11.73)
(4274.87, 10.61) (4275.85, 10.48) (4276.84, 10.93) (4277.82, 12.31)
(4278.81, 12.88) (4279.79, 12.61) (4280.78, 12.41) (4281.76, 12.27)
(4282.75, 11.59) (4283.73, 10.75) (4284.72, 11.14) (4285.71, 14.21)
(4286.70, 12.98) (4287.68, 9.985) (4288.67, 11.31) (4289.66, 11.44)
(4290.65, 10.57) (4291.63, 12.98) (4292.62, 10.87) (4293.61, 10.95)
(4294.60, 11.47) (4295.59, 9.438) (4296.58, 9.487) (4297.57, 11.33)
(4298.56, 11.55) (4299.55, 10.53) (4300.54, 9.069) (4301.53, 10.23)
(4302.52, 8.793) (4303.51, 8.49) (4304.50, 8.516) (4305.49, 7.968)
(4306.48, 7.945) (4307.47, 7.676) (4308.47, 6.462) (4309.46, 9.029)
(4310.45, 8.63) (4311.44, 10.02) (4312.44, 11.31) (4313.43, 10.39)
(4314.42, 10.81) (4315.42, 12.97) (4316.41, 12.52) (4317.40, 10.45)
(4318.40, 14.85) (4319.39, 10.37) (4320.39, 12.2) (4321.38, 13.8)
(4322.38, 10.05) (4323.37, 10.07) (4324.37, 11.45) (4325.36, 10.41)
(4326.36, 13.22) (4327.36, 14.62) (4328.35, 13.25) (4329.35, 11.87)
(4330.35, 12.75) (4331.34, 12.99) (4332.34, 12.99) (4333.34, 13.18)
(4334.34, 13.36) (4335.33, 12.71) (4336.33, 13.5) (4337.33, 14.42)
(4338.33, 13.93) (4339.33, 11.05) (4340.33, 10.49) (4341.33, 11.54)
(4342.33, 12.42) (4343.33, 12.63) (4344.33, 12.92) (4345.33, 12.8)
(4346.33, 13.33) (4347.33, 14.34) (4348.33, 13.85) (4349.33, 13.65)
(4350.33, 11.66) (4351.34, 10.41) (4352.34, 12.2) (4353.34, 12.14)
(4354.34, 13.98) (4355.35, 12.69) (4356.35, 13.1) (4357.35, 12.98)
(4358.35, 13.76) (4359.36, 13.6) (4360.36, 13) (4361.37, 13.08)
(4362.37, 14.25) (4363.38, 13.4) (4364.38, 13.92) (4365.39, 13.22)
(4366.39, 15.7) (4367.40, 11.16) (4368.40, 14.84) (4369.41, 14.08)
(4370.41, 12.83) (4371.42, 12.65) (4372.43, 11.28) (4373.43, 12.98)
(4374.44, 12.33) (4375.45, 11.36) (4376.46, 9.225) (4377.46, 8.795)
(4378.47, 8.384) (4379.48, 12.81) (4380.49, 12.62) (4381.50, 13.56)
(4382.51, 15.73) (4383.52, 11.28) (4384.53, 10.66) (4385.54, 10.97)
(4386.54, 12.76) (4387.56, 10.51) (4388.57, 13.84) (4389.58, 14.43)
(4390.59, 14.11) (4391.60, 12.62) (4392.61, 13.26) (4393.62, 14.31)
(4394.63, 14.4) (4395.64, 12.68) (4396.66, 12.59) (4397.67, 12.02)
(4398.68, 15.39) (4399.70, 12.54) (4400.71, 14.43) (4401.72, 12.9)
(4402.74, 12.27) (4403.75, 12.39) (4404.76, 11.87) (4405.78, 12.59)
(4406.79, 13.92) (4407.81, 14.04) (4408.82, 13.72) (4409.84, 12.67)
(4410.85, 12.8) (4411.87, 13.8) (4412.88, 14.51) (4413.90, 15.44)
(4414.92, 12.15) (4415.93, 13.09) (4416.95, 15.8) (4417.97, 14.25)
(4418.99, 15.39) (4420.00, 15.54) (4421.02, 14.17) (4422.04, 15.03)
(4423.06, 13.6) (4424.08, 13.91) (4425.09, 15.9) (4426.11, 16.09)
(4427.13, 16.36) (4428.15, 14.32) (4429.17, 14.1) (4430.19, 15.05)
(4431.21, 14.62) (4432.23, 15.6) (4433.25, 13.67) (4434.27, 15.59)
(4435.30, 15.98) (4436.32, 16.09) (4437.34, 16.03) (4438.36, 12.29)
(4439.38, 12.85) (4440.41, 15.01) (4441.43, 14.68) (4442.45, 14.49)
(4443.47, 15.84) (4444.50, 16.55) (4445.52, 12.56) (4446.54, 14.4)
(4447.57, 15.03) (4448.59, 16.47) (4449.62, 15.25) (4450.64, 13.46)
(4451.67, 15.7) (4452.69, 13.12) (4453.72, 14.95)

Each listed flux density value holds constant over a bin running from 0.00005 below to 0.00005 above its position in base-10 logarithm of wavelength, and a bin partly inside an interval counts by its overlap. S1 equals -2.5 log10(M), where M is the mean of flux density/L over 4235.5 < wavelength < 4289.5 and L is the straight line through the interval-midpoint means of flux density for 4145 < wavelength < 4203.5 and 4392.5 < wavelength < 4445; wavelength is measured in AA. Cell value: 0.03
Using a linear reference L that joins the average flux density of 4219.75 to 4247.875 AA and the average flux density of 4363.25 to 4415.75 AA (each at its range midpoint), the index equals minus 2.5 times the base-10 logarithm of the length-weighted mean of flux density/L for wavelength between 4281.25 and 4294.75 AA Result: 0.05 mag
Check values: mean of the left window 11.7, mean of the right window 12.9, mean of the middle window 11.6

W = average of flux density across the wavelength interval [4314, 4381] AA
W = 12.5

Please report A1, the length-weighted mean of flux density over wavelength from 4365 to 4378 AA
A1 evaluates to 12.3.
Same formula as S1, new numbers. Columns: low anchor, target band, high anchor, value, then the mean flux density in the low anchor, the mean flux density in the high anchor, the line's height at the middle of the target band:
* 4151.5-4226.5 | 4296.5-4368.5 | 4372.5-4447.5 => 0.082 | 11.3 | 13.6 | 12.8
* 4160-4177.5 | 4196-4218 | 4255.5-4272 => -0.050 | 10.9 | 11.8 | 11.3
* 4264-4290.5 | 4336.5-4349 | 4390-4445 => 0.006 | 11.8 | 14.2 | 12.9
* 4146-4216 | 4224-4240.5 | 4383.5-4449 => 0.018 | 11.2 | 14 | 11.8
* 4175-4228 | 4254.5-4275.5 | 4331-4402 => 0.041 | 11.5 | 12.8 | 12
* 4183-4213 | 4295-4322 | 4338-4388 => 0.199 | 11.6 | 12.5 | 12.2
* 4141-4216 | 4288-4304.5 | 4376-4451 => 0.187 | 11.1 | 13.8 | 12.4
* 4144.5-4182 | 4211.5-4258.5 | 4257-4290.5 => -0.037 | 10.8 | 11.7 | 11.4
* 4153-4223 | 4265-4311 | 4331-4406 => 0.126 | 11.4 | 12.8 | 12.1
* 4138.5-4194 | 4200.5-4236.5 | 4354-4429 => -0.034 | 10.9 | 13.3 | 11.4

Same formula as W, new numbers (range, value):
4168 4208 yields 11.1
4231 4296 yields 11.8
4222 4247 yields 11.7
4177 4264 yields 11.6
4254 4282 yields 11.6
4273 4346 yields 11.4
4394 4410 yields 13.2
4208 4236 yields 11.9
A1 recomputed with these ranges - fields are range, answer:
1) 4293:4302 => 10.5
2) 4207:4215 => 12.5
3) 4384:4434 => 13.7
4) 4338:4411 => 12.8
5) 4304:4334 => 11.1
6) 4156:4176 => 10.9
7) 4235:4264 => 11.8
